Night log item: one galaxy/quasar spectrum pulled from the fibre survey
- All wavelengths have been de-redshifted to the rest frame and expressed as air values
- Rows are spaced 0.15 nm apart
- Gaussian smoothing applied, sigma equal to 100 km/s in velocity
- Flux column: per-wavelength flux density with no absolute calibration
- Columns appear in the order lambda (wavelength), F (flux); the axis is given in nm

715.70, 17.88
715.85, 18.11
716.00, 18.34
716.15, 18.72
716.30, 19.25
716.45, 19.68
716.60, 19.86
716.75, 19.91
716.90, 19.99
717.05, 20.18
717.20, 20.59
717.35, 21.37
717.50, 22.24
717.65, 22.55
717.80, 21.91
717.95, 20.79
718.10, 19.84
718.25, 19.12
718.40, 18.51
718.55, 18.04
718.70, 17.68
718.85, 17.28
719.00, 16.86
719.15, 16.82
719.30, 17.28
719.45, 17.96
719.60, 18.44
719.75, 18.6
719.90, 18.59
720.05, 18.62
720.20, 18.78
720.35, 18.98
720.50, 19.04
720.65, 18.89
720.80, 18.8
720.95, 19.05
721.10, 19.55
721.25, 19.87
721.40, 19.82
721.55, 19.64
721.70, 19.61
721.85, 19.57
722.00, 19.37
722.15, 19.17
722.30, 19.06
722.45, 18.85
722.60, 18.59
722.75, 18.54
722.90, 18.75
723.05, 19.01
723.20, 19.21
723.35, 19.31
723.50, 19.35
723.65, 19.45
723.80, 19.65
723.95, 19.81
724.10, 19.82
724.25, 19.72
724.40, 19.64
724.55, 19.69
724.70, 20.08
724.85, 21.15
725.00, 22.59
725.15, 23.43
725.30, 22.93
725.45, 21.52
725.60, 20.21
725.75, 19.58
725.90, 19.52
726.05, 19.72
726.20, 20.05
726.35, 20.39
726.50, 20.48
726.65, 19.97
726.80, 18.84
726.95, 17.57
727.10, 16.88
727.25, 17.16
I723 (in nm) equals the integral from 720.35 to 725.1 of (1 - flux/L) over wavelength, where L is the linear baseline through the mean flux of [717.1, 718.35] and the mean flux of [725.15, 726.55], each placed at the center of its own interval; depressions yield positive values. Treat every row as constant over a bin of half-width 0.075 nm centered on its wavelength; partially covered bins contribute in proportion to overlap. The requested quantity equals 0.29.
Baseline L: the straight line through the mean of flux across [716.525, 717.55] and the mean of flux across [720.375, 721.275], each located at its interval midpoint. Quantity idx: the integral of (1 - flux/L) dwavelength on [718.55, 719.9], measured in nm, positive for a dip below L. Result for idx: 0.14 nm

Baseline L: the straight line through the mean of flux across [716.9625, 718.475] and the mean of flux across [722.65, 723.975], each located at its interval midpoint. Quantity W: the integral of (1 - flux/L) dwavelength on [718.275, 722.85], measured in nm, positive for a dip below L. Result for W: 0.288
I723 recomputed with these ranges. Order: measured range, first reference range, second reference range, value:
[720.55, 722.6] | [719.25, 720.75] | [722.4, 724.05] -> -0.05 nm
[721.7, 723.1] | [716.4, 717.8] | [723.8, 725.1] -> 0.10 nm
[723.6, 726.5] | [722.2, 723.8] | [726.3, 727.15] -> -0.22 nm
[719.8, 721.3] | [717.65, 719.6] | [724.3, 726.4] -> 0.02 nm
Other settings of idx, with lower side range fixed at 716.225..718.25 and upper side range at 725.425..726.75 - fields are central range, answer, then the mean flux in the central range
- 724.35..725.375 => -0.06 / 21.4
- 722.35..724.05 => 0.09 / 19.1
